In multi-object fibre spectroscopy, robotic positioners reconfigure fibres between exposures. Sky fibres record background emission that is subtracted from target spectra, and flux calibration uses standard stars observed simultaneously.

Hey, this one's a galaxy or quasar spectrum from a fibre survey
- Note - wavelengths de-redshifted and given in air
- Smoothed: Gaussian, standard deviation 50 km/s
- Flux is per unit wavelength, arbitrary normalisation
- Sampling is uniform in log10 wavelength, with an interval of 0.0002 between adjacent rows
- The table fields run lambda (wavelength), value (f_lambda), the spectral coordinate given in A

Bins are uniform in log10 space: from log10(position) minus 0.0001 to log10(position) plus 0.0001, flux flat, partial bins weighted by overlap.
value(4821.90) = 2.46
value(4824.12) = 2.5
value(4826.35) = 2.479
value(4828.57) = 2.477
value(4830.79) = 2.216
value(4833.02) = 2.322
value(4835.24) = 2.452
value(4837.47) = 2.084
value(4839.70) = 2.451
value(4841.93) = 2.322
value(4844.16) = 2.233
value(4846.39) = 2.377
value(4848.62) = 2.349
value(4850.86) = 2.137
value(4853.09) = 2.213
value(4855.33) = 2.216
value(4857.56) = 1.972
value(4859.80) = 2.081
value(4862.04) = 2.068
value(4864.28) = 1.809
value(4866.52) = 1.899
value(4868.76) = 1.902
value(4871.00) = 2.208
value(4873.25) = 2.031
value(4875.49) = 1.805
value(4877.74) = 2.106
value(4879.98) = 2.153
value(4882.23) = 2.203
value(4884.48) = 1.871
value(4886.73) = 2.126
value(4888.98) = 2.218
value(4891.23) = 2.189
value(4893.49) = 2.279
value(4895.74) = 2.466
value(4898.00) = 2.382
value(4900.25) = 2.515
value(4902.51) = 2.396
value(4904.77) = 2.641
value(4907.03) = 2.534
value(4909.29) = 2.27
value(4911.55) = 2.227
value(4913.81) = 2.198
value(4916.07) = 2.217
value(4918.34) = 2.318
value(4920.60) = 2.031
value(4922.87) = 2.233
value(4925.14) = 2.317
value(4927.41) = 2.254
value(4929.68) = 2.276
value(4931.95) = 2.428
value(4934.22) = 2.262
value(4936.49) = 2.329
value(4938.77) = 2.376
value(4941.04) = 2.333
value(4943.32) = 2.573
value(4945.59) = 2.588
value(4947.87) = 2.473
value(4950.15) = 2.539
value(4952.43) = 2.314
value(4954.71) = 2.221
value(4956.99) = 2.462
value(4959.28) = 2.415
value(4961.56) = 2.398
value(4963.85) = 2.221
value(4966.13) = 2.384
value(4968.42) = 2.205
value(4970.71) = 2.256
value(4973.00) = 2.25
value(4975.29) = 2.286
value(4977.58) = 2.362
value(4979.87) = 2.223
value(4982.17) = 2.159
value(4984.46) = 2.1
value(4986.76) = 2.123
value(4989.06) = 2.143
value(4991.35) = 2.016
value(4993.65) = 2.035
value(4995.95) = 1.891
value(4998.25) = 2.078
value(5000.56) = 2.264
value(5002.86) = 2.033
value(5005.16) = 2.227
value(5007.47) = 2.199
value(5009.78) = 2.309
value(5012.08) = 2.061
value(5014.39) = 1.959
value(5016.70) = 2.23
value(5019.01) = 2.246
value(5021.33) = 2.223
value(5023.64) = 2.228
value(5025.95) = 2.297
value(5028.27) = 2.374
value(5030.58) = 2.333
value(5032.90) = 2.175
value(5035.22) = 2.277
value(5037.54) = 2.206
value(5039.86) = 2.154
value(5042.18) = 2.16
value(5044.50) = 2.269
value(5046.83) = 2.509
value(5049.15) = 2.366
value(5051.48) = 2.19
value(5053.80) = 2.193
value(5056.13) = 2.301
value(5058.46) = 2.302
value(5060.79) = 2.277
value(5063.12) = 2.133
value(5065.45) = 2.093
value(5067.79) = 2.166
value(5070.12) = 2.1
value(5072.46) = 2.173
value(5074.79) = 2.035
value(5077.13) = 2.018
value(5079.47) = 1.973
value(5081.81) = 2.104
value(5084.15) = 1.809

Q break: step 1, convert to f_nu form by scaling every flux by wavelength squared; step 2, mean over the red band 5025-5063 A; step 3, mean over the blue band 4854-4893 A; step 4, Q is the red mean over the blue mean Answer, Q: 1.18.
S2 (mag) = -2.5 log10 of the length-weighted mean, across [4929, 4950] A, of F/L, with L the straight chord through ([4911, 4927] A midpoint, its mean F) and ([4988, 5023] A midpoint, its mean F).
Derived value -0.10 mag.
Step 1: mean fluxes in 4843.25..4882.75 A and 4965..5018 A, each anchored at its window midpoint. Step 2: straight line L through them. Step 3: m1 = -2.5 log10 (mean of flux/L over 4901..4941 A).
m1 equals -0.09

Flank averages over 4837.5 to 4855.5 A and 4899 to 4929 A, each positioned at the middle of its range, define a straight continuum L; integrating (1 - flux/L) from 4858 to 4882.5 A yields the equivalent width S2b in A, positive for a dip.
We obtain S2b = 2.95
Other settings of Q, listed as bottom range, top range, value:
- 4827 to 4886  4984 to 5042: 1.07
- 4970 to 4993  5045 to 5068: 1.06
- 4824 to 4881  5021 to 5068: 1.12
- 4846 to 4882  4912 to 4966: 1.16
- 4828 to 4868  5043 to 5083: 1.09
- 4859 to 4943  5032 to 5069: 1.07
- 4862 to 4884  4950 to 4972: 1.20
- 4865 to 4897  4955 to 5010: 1.09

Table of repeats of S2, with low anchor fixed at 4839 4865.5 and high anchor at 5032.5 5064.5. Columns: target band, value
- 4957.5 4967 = -0.067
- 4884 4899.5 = -0.023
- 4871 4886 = 0.075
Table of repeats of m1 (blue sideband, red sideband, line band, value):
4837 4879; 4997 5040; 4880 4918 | -0.074 mag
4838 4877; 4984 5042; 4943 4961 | -0.138 mag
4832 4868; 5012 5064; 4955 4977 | -0.047 mag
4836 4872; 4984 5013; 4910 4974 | -0.096 mag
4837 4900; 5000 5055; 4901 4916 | -0.094 mag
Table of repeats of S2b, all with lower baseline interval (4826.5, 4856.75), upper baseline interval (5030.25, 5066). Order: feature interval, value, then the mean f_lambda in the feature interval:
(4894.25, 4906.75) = -1.06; 2.48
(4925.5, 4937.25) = -0.17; 2.31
